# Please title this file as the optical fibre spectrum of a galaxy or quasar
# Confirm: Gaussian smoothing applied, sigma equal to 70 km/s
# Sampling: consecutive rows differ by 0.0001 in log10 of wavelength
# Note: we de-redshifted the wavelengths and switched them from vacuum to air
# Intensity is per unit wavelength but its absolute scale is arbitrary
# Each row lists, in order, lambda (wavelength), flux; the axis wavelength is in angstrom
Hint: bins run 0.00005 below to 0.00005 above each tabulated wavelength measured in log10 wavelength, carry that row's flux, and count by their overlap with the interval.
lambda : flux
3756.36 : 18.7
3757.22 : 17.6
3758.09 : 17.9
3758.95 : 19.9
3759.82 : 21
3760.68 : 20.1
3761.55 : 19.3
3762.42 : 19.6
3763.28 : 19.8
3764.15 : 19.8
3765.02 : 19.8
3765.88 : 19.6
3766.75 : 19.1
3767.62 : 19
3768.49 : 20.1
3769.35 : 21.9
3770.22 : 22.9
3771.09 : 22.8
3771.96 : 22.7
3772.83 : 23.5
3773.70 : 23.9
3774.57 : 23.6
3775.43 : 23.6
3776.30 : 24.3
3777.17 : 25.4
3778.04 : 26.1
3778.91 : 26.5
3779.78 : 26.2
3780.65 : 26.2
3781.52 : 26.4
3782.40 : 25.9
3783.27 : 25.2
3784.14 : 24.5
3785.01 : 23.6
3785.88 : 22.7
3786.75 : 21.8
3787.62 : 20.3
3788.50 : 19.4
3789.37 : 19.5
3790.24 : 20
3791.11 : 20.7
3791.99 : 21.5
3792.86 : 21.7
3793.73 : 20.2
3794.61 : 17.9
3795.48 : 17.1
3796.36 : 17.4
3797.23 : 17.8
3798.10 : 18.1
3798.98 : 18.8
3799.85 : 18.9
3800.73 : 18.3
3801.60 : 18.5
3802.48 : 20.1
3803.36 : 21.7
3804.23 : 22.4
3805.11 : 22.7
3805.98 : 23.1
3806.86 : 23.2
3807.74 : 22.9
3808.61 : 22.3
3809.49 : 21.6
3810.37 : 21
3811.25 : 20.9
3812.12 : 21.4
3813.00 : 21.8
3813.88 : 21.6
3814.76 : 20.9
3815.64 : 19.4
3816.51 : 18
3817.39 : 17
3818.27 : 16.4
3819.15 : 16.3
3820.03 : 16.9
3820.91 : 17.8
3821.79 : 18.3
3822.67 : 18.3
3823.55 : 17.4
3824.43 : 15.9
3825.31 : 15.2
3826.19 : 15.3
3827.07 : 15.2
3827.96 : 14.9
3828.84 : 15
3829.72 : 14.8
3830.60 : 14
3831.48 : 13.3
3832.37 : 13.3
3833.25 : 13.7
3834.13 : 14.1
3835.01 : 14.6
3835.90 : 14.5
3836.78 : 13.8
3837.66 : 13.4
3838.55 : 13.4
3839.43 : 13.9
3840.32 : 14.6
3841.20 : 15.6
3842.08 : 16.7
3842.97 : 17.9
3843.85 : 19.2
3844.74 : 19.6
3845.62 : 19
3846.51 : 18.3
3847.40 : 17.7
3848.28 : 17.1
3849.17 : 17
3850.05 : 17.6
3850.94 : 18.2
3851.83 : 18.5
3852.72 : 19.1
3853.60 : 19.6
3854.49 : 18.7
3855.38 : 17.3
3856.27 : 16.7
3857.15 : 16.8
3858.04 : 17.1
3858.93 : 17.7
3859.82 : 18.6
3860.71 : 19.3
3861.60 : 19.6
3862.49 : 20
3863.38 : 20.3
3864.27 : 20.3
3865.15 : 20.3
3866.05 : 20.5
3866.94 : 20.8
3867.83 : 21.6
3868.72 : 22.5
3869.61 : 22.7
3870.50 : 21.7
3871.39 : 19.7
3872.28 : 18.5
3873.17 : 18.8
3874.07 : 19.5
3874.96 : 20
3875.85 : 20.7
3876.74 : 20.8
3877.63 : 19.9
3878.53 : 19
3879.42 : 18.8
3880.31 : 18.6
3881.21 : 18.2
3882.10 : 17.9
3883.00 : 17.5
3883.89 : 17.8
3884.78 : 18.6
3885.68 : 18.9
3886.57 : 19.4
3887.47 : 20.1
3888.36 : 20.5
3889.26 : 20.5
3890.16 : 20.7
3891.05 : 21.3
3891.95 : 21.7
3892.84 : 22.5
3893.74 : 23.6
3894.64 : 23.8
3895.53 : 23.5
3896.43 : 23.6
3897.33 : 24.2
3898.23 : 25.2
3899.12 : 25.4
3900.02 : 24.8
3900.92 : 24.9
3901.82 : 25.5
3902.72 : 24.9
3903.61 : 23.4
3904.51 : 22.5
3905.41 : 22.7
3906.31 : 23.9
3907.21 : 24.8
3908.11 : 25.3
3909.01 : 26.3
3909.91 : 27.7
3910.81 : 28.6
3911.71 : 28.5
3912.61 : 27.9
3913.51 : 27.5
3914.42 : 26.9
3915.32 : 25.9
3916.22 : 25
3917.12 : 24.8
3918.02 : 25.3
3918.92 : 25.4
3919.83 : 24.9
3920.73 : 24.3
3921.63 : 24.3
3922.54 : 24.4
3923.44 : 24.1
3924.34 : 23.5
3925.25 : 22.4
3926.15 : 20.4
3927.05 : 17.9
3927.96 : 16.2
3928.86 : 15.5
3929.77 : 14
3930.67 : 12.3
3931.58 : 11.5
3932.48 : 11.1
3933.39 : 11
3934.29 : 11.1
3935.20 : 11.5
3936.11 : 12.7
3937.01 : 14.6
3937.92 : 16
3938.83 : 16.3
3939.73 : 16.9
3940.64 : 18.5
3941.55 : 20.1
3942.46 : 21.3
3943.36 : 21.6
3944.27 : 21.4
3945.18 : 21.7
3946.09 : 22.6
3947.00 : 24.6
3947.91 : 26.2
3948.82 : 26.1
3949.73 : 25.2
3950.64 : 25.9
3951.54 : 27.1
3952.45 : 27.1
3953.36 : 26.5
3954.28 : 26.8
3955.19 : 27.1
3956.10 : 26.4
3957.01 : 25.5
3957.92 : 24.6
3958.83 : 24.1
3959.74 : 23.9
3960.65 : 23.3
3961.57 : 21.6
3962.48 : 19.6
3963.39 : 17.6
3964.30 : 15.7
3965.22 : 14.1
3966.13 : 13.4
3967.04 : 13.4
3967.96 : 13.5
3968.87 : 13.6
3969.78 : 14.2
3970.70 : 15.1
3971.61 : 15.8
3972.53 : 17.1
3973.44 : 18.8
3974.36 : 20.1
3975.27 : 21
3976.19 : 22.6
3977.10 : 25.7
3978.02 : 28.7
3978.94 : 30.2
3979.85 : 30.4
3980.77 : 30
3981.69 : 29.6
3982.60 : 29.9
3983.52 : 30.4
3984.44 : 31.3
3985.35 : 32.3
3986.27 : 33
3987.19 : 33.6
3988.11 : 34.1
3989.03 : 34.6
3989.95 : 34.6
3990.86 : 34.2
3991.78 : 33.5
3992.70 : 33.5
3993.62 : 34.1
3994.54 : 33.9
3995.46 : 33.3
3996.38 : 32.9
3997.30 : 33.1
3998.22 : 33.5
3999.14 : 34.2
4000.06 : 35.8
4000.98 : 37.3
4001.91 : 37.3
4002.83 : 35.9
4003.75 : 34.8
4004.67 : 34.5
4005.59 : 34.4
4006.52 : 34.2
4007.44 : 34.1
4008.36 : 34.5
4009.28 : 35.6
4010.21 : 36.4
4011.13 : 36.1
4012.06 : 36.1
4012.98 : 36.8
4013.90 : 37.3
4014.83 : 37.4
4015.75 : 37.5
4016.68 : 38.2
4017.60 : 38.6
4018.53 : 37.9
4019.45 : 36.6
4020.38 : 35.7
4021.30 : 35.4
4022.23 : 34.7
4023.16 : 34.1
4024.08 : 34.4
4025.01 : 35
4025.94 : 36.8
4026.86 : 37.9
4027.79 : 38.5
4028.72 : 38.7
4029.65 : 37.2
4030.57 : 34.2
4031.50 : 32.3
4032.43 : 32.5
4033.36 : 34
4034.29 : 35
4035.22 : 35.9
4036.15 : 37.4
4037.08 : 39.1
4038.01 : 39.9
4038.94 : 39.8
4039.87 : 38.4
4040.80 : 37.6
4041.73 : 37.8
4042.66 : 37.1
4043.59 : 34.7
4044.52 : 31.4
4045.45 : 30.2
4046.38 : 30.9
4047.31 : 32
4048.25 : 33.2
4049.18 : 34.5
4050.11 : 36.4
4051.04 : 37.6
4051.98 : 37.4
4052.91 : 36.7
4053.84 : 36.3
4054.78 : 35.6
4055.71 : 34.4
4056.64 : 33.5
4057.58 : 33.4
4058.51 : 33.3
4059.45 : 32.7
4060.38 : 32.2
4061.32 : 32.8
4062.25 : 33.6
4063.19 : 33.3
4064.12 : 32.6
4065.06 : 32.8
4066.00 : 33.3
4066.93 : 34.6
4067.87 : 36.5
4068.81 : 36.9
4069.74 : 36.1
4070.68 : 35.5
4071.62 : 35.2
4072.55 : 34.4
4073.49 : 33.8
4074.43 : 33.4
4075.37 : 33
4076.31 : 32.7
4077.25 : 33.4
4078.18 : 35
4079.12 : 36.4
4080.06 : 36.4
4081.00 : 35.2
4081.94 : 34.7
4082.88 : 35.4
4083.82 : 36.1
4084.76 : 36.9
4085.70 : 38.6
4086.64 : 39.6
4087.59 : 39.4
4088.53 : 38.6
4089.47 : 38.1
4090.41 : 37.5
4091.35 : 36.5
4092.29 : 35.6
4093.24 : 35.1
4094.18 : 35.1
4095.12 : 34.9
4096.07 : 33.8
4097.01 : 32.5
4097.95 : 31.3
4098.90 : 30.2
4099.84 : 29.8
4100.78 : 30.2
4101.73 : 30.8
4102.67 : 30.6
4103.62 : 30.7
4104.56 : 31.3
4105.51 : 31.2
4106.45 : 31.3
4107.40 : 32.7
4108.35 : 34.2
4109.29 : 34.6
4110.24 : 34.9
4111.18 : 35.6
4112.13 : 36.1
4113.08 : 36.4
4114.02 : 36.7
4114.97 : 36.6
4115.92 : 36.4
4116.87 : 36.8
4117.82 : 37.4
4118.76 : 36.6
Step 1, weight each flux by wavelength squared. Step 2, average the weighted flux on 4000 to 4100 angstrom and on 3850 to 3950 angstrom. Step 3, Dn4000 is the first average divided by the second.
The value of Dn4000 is 1.83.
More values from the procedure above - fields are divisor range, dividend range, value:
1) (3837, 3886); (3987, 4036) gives 2.05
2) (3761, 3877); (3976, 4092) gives 2.00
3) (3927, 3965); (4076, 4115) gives 1.86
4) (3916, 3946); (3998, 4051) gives 1.99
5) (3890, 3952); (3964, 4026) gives 1.45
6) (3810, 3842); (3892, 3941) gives 1.38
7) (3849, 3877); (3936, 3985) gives 1.20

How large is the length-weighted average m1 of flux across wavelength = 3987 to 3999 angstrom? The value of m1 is 33.8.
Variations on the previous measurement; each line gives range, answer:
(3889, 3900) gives 23.1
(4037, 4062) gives 35.1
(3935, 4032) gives 28.4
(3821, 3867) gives 16.9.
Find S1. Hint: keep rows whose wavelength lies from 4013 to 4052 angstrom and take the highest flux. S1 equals 39.9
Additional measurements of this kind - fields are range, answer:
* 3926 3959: 27.1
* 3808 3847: 22.3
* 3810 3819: 21.8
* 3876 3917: 28.6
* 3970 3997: 34.6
